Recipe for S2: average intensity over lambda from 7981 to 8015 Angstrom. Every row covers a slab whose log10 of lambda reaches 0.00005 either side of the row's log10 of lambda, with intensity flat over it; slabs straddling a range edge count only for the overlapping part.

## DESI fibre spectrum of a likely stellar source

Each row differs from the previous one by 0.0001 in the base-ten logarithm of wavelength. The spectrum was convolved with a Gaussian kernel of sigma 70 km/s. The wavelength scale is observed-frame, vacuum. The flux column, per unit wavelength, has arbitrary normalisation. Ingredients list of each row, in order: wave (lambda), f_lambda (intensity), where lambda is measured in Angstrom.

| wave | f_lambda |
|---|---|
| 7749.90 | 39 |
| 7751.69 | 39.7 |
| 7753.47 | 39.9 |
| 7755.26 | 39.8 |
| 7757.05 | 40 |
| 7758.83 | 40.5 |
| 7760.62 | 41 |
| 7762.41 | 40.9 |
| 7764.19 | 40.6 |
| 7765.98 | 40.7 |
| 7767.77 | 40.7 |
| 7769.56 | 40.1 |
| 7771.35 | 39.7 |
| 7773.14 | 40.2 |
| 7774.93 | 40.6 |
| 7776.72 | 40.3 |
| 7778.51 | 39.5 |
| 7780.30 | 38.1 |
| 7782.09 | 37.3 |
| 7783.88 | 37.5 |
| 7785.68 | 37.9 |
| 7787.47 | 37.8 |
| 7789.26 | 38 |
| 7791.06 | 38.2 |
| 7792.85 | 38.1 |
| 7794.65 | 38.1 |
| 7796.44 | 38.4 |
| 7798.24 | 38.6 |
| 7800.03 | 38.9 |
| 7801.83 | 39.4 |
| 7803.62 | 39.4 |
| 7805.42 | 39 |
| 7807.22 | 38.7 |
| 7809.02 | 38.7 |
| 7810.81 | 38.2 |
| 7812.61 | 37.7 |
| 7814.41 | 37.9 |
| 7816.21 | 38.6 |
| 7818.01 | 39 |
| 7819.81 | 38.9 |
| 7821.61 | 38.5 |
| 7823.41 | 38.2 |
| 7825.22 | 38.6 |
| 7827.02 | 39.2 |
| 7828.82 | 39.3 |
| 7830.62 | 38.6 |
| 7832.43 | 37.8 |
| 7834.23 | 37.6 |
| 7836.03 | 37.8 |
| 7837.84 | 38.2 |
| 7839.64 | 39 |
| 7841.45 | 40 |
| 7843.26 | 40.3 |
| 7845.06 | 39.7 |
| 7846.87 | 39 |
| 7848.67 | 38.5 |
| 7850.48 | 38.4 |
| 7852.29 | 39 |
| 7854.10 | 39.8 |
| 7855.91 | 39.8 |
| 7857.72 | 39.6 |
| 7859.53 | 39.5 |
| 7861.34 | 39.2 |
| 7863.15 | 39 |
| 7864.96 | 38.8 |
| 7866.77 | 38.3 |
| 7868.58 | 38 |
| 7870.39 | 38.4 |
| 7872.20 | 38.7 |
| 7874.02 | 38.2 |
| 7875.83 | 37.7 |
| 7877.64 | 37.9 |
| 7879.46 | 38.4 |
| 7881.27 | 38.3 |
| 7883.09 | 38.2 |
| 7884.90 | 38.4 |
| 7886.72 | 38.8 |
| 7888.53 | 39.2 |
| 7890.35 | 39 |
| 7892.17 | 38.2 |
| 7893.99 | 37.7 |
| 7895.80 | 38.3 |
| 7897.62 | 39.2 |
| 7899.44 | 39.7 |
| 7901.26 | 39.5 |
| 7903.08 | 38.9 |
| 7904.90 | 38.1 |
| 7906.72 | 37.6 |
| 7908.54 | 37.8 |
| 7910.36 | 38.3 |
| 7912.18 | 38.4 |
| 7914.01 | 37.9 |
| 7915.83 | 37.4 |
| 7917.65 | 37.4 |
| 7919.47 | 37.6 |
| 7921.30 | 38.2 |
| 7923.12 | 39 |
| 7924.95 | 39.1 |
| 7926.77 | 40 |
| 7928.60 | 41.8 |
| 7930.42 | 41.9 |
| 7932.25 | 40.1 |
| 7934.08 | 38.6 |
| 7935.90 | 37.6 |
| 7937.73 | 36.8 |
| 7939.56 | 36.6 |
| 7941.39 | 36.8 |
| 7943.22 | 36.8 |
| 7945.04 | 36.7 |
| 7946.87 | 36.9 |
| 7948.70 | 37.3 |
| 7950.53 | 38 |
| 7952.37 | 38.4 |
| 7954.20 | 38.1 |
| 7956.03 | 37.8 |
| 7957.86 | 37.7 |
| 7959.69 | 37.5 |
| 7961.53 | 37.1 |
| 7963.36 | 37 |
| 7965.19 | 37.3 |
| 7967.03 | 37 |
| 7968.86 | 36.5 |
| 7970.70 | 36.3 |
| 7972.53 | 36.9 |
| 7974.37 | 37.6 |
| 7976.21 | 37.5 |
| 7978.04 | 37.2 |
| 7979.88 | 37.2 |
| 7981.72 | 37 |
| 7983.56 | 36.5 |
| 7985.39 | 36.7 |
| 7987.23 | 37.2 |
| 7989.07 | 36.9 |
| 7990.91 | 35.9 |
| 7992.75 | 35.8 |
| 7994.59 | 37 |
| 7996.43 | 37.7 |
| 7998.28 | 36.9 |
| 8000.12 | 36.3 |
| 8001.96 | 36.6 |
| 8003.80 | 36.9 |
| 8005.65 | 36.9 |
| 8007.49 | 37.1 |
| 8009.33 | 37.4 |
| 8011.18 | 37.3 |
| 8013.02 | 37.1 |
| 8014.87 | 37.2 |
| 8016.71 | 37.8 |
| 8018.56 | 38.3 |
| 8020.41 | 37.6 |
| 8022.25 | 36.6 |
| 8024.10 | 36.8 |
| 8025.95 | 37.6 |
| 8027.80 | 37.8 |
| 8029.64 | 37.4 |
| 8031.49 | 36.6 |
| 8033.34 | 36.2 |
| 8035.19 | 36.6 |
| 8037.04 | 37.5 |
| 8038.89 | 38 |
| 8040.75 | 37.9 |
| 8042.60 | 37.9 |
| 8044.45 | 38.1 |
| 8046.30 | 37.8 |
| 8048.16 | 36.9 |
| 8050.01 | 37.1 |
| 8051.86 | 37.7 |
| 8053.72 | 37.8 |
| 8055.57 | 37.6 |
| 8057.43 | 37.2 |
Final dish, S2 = 36.9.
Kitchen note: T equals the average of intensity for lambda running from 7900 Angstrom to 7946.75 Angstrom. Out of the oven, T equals 38.3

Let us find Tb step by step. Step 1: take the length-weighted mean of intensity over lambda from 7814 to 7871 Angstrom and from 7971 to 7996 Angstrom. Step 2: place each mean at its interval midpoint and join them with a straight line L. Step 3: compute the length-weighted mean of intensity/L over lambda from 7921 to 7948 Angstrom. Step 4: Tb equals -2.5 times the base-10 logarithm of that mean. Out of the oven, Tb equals -0.03 mag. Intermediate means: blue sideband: 38.8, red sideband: 36.9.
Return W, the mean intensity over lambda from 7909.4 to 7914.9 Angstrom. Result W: 38.2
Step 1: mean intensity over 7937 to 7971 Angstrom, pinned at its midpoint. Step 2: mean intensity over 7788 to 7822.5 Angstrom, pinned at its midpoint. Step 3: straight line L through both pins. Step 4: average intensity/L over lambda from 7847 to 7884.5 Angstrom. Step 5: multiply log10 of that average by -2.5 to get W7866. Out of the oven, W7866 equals -0.02 mag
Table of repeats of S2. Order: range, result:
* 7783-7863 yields 38.7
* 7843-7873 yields 39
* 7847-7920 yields 38.5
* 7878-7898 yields 38.5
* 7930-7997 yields 37.3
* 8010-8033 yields 37.3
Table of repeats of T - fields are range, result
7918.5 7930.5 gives 39.5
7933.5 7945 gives 37.1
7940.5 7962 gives 37.4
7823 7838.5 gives 38.4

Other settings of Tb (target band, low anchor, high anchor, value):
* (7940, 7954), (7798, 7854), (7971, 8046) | 0.01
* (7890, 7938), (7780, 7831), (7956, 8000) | -0.03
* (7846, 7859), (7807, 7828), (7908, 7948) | -0.02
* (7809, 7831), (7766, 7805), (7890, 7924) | 0.01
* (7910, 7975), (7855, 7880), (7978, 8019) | -0.01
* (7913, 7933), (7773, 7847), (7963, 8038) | -0.04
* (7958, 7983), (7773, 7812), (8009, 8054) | 0.02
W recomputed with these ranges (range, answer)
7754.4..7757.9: 39.9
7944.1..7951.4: 37.3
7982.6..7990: 36.8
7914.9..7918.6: 37.5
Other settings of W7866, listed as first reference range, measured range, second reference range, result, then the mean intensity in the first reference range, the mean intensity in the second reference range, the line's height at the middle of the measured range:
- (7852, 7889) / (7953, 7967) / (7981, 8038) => 0.00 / 38.7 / 37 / 37.6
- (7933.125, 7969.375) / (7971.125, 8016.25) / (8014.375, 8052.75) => 0.01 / 37.3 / 37.4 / 37.4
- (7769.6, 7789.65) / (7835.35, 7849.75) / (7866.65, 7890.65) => -0.01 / 38.9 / 38.4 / 38.6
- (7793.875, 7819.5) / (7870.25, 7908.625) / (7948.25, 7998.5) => -0.02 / 38.6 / 37.1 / 37.9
